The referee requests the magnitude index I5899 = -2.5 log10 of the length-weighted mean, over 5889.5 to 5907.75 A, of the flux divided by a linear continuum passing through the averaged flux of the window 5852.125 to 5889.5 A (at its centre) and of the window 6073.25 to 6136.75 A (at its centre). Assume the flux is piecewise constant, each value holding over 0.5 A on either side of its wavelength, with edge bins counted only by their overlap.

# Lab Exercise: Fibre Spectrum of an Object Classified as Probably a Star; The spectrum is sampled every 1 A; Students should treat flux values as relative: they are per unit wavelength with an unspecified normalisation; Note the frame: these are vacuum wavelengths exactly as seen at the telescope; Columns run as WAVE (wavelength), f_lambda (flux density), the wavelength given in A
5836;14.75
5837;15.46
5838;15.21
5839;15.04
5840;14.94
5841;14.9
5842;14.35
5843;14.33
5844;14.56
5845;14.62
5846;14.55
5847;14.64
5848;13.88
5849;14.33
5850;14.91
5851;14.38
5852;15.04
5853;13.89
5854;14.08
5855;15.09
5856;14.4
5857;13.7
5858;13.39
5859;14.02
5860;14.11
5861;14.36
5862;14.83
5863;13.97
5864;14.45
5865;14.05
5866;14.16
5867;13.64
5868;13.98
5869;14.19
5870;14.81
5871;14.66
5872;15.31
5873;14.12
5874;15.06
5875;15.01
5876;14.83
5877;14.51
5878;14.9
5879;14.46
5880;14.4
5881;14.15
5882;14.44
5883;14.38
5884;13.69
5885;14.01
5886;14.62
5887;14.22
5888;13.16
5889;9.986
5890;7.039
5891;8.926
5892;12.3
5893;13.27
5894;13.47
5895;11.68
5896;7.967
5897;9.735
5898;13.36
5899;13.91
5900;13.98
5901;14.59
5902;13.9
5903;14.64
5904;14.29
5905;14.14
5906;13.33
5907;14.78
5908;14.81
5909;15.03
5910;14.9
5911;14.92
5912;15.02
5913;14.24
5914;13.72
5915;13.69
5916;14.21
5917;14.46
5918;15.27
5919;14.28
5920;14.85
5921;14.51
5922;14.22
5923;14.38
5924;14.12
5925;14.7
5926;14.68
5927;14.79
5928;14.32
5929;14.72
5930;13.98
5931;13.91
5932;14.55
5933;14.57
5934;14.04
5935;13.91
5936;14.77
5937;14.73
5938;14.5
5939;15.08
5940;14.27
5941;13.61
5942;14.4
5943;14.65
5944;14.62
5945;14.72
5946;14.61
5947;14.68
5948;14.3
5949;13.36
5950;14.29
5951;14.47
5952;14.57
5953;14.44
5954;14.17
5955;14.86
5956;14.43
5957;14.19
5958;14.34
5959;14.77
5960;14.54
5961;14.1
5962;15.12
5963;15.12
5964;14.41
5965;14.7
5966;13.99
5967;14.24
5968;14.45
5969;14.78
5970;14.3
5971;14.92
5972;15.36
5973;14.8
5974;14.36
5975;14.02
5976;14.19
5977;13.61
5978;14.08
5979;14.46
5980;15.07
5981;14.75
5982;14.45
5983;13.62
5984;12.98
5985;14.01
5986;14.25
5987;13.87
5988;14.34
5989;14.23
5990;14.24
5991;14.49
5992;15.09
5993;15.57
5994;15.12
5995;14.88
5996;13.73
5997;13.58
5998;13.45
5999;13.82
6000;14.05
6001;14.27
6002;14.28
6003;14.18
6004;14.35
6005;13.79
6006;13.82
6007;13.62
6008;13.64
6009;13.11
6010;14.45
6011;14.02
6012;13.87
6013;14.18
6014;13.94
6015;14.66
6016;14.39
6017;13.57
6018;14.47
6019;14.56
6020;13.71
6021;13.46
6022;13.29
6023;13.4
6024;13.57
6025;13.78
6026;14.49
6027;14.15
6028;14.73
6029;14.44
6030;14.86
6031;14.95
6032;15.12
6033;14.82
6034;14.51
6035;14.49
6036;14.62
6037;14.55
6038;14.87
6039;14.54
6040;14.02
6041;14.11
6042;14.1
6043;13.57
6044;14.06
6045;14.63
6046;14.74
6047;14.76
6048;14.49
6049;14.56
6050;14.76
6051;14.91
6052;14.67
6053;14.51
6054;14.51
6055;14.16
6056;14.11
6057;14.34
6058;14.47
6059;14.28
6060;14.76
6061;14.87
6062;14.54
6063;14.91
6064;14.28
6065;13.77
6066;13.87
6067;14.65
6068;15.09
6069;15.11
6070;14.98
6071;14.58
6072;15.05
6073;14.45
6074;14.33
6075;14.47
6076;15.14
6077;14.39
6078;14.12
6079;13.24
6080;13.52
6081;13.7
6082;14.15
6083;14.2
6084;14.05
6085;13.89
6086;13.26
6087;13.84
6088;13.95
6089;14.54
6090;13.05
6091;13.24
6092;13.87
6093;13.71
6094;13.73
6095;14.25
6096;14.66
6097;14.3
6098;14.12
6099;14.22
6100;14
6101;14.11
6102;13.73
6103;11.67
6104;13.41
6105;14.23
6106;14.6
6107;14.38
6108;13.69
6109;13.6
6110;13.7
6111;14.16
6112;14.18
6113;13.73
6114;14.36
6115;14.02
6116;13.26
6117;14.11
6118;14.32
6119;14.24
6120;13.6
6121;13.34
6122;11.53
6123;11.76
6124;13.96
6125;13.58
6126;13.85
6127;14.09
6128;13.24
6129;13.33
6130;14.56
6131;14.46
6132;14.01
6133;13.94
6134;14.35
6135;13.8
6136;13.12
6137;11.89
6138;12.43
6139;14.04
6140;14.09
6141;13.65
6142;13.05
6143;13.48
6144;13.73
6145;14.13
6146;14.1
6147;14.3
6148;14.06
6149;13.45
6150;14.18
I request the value 0.13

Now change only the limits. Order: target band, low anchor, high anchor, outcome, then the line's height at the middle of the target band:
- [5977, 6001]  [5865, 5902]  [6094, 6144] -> -0.057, 13.5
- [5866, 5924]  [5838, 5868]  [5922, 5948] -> 0.050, 14.4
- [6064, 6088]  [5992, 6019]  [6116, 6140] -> -0.035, 13.8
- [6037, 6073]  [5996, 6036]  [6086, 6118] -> -0.038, 14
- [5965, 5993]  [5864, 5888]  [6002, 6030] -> -0.019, 14.1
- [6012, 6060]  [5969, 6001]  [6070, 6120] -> -0.013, 14.2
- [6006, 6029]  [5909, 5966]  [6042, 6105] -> 0.027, 14.3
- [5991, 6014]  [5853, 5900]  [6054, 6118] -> -0.019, 13.9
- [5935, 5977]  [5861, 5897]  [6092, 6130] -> -0.071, 13.6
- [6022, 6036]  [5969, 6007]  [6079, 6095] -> -0.023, 14.1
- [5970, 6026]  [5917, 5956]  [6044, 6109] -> 0.015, 14.3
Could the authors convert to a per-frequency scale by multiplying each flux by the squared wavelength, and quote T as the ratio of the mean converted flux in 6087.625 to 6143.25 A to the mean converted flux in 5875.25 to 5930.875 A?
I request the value 1.07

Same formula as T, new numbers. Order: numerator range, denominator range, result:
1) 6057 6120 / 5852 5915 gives 1.10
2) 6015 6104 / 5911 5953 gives 1.03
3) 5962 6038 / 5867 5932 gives 1.07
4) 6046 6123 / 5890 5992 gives 1.05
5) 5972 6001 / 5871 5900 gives 1.12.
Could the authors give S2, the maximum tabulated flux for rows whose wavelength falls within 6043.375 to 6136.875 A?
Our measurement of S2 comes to 15.14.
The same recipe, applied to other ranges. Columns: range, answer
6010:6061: 15.12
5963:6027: 15.57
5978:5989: 15.07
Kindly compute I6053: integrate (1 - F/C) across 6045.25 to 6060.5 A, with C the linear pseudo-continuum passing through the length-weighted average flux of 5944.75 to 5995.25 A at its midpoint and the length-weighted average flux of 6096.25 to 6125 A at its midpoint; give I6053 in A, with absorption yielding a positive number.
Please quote -0.56 A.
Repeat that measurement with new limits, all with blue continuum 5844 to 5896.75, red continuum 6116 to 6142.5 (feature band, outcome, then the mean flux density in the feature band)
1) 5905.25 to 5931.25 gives -1.40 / 14.5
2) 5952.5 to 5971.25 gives -1.14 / 14.5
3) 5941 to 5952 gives -0.55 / 14.4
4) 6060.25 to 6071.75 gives -0.86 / 14.6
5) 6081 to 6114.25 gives -0.78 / 13.9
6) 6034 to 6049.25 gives -0.89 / 14.4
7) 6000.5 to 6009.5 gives -0.16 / 13.9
